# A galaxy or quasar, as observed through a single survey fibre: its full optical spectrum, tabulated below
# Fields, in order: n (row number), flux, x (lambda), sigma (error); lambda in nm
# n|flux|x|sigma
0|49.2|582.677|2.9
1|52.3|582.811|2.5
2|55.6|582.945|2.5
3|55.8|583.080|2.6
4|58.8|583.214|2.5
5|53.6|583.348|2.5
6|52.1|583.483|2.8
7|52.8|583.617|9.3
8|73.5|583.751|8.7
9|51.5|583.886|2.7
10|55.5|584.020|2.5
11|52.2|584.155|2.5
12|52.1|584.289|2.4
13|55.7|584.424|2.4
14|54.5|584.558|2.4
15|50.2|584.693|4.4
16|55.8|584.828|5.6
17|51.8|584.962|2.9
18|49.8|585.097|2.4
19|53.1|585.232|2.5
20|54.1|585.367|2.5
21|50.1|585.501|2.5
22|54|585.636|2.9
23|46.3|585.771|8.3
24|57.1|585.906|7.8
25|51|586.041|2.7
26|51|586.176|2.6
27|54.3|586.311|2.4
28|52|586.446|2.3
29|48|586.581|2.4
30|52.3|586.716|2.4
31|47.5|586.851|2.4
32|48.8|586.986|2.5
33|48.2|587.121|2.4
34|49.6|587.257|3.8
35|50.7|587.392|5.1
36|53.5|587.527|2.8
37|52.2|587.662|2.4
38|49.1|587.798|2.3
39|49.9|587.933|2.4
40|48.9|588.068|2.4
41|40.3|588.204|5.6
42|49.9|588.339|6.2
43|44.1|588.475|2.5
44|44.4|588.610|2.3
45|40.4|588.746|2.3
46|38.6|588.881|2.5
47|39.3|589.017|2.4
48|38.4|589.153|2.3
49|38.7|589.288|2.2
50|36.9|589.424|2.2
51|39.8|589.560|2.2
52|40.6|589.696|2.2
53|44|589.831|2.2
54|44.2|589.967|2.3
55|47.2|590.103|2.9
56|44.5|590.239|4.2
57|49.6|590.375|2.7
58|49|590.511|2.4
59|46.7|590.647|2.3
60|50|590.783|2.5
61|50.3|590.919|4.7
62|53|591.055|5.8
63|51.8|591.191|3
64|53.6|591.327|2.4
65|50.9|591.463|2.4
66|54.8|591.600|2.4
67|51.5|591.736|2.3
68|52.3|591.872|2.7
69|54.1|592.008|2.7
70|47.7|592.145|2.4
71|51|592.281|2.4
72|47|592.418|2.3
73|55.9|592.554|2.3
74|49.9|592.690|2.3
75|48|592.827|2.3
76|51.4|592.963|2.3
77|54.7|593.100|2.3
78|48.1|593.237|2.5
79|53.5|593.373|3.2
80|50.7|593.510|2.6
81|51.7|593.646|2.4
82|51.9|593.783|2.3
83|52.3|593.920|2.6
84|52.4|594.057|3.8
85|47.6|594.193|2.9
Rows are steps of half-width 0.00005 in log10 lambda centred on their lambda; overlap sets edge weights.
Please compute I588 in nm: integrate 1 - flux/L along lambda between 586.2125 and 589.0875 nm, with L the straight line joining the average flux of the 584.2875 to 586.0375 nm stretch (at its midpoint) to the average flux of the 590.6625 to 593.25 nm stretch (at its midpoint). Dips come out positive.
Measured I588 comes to 0.24 nm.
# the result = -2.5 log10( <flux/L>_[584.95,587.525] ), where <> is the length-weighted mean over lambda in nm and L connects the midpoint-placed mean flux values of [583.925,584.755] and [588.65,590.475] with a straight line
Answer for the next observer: -0.04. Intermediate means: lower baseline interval 53.3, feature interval 51.1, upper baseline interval 41.9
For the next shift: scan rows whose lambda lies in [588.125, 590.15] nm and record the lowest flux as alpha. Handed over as 36.9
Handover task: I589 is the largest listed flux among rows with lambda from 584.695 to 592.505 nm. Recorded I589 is 57.1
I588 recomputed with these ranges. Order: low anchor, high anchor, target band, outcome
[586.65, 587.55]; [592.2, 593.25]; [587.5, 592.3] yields 0.334 nm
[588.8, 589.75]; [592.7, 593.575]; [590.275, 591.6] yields -0.196 nm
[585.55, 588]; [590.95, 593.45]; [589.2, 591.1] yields 0.228 nm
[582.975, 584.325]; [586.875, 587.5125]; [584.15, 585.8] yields 0.033 nm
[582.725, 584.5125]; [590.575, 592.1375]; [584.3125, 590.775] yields 0.662 nm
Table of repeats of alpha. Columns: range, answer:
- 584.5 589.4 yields 38.4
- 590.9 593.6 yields 47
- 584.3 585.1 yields 49.8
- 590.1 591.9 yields 44.5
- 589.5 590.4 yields 39.8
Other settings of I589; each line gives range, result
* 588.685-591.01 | 50.3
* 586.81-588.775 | 53.5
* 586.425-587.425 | 52.3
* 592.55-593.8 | 55.9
